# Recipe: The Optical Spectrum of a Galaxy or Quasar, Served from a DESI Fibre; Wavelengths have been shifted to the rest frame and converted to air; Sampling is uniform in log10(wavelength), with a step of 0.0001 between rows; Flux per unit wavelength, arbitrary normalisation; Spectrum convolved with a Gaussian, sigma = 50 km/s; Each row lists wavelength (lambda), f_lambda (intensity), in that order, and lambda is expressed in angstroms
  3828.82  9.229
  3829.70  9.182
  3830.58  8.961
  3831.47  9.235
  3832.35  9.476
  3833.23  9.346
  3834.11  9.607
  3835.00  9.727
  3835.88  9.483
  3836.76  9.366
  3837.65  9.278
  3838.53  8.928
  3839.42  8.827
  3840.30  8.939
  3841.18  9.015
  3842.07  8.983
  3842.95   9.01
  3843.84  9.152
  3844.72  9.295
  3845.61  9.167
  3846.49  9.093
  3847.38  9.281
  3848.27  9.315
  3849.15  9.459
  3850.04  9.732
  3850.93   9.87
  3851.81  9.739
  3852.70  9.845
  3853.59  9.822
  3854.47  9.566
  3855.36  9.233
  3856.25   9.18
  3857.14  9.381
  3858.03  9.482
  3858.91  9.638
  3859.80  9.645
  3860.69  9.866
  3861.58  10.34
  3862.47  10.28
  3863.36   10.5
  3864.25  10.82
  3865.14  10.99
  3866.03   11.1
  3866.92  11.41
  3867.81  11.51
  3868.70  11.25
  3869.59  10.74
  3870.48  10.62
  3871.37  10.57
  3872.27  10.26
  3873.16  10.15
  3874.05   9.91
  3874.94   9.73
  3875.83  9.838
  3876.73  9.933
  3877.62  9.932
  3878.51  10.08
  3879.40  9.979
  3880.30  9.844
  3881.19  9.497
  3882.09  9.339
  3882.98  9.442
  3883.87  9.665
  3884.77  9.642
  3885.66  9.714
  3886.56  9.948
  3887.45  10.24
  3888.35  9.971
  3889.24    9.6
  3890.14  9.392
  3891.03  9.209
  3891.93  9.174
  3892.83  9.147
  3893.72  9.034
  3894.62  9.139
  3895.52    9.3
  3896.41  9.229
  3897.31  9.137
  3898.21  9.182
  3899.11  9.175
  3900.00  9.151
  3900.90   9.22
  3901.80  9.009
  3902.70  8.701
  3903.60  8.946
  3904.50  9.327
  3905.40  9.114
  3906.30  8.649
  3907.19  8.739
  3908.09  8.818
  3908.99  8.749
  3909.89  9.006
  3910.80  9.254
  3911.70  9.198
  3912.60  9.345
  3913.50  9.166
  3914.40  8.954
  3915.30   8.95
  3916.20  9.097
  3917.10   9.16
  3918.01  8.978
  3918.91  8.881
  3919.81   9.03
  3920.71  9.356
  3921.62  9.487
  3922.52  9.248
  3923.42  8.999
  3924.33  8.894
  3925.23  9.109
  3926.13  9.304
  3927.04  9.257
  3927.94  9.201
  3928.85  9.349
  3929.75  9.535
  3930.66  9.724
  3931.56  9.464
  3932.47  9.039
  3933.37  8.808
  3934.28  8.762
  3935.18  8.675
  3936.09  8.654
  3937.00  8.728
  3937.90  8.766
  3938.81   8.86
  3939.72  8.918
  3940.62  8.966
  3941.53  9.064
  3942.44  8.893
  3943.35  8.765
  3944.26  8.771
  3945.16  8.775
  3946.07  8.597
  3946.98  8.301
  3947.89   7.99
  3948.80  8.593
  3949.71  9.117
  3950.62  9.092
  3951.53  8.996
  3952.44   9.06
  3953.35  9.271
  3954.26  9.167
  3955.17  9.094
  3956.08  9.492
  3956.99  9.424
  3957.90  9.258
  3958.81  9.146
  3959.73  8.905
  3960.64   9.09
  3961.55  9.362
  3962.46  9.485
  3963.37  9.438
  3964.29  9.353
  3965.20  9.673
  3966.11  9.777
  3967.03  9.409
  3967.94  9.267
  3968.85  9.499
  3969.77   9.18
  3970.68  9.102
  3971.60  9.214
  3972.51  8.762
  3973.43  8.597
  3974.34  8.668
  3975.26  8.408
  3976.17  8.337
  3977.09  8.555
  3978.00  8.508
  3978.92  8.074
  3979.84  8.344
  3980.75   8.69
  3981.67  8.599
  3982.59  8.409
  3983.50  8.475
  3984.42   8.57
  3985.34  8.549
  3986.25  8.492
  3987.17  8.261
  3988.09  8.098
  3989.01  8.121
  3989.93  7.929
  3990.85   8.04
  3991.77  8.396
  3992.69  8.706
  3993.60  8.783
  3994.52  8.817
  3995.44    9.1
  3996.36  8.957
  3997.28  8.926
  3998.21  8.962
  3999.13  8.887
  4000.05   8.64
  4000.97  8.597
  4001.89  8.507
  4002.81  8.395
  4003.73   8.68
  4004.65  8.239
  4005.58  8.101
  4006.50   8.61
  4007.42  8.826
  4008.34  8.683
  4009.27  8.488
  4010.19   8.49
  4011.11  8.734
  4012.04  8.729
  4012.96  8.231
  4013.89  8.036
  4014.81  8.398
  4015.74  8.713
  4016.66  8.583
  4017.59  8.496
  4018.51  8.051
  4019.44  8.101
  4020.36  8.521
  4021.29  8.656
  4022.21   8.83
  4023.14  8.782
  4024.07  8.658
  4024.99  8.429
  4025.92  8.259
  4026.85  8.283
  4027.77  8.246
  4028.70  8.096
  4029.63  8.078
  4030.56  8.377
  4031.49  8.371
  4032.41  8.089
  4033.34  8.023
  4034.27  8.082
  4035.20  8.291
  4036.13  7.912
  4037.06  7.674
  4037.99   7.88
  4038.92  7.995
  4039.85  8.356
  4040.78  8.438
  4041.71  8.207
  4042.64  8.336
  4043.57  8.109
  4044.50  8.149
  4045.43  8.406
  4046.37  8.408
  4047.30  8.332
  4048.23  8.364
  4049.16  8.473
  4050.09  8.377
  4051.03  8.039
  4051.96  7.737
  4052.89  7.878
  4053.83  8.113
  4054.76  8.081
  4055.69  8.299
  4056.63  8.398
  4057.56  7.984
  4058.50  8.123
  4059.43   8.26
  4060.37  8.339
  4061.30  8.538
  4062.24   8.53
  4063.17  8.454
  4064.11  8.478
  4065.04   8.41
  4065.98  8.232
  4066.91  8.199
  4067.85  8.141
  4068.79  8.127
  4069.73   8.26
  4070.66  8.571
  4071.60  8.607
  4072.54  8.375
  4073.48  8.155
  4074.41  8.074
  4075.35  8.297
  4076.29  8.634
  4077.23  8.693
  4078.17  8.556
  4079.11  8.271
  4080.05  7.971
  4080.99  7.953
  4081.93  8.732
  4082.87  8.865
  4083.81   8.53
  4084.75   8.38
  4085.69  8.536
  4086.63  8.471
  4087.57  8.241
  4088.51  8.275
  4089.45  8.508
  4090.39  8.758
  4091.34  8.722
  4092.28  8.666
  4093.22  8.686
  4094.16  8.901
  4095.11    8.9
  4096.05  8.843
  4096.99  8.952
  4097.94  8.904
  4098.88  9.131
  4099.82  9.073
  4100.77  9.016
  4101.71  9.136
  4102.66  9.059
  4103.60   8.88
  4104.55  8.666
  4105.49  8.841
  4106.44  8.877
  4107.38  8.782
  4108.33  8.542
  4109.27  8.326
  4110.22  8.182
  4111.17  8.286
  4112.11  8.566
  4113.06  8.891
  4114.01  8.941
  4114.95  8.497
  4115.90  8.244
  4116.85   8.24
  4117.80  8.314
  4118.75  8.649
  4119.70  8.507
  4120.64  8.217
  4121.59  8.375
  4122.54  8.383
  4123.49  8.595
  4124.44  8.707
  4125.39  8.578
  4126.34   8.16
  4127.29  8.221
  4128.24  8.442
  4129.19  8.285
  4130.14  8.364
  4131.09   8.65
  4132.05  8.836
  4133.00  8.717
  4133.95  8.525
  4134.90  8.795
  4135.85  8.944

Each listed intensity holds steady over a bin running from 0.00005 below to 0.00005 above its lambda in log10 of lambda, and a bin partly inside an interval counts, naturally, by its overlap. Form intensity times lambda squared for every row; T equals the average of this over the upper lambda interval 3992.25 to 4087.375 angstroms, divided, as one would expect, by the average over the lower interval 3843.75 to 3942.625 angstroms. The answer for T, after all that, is 1.0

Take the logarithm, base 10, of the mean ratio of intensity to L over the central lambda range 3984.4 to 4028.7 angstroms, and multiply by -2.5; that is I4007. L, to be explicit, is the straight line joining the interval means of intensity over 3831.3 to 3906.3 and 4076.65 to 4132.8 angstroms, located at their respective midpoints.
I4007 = 0.06 mag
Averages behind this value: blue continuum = 9.64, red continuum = 8.59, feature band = 8.51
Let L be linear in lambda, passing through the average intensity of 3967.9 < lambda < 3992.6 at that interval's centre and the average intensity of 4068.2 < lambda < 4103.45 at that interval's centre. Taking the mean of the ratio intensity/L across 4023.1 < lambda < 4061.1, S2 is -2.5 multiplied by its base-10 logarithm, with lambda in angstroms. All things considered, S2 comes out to 0.05 mag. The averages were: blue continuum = 8.55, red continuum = 8.59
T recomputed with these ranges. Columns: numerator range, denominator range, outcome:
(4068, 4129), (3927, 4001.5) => 1.03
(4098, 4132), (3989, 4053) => 1.07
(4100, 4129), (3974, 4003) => 1.07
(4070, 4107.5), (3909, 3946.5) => 1.03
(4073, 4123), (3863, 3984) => 1.01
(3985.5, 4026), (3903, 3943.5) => 0.98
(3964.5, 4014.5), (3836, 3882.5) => 0.94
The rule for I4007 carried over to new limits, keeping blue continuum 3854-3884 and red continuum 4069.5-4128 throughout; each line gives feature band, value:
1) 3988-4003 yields 0.081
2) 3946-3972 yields 0.041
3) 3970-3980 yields 0.095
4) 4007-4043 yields 0.090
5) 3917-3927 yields 0.072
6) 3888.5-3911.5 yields 0.091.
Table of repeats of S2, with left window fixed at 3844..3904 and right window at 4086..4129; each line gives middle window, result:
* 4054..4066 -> 0.068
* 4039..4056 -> 0.087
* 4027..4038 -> 0.112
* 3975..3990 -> 0.103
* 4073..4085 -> 0.047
